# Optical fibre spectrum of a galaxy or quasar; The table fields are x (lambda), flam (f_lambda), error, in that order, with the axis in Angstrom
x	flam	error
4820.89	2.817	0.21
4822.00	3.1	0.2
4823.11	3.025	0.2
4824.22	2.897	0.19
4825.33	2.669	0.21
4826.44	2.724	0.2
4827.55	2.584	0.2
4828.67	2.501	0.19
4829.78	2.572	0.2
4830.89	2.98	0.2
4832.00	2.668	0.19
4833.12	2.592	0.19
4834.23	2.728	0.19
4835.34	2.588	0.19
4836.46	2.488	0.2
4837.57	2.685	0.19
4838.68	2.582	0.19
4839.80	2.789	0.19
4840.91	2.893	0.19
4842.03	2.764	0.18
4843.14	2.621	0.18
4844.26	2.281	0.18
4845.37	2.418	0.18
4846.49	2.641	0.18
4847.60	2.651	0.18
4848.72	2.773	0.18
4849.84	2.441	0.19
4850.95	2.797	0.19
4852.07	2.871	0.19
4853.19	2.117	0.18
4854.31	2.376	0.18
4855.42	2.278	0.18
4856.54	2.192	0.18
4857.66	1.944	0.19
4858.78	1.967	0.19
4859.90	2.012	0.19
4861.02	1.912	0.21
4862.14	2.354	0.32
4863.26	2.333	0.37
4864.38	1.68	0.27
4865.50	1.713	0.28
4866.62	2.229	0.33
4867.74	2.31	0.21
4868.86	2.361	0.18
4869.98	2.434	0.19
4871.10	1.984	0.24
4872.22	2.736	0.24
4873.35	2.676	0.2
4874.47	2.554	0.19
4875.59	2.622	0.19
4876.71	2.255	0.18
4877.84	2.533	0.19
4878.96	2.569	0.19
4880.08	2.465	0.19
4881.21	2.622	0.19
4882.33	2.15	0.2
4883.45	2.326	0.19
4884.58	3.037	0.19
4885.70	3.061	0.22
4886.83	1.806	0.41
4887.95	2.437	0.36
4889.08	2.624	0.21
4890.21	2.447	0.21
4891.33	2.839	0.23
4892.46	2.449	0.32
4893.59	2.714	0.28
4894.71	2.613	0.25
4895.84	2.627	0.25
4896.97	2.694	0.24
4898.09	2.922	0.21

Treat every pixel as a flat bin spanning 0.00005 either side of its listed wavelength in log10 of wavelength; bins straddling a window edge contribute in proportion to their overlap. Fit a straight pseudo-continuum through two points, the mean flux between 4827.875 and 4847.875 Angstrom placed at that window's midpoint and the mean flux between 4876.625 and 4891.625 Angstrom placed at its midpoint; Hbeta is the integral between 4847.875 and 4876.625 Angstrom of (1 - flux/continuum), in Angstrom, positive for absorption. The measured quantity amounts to 2.9 Angstrom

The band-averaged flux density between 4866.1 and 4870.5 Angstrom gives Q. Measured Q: 2.34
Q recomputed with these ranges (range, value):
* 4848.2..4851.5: 2.67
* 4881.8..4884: 2.24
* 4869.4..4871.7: 2.22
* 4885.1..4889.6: 2.49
